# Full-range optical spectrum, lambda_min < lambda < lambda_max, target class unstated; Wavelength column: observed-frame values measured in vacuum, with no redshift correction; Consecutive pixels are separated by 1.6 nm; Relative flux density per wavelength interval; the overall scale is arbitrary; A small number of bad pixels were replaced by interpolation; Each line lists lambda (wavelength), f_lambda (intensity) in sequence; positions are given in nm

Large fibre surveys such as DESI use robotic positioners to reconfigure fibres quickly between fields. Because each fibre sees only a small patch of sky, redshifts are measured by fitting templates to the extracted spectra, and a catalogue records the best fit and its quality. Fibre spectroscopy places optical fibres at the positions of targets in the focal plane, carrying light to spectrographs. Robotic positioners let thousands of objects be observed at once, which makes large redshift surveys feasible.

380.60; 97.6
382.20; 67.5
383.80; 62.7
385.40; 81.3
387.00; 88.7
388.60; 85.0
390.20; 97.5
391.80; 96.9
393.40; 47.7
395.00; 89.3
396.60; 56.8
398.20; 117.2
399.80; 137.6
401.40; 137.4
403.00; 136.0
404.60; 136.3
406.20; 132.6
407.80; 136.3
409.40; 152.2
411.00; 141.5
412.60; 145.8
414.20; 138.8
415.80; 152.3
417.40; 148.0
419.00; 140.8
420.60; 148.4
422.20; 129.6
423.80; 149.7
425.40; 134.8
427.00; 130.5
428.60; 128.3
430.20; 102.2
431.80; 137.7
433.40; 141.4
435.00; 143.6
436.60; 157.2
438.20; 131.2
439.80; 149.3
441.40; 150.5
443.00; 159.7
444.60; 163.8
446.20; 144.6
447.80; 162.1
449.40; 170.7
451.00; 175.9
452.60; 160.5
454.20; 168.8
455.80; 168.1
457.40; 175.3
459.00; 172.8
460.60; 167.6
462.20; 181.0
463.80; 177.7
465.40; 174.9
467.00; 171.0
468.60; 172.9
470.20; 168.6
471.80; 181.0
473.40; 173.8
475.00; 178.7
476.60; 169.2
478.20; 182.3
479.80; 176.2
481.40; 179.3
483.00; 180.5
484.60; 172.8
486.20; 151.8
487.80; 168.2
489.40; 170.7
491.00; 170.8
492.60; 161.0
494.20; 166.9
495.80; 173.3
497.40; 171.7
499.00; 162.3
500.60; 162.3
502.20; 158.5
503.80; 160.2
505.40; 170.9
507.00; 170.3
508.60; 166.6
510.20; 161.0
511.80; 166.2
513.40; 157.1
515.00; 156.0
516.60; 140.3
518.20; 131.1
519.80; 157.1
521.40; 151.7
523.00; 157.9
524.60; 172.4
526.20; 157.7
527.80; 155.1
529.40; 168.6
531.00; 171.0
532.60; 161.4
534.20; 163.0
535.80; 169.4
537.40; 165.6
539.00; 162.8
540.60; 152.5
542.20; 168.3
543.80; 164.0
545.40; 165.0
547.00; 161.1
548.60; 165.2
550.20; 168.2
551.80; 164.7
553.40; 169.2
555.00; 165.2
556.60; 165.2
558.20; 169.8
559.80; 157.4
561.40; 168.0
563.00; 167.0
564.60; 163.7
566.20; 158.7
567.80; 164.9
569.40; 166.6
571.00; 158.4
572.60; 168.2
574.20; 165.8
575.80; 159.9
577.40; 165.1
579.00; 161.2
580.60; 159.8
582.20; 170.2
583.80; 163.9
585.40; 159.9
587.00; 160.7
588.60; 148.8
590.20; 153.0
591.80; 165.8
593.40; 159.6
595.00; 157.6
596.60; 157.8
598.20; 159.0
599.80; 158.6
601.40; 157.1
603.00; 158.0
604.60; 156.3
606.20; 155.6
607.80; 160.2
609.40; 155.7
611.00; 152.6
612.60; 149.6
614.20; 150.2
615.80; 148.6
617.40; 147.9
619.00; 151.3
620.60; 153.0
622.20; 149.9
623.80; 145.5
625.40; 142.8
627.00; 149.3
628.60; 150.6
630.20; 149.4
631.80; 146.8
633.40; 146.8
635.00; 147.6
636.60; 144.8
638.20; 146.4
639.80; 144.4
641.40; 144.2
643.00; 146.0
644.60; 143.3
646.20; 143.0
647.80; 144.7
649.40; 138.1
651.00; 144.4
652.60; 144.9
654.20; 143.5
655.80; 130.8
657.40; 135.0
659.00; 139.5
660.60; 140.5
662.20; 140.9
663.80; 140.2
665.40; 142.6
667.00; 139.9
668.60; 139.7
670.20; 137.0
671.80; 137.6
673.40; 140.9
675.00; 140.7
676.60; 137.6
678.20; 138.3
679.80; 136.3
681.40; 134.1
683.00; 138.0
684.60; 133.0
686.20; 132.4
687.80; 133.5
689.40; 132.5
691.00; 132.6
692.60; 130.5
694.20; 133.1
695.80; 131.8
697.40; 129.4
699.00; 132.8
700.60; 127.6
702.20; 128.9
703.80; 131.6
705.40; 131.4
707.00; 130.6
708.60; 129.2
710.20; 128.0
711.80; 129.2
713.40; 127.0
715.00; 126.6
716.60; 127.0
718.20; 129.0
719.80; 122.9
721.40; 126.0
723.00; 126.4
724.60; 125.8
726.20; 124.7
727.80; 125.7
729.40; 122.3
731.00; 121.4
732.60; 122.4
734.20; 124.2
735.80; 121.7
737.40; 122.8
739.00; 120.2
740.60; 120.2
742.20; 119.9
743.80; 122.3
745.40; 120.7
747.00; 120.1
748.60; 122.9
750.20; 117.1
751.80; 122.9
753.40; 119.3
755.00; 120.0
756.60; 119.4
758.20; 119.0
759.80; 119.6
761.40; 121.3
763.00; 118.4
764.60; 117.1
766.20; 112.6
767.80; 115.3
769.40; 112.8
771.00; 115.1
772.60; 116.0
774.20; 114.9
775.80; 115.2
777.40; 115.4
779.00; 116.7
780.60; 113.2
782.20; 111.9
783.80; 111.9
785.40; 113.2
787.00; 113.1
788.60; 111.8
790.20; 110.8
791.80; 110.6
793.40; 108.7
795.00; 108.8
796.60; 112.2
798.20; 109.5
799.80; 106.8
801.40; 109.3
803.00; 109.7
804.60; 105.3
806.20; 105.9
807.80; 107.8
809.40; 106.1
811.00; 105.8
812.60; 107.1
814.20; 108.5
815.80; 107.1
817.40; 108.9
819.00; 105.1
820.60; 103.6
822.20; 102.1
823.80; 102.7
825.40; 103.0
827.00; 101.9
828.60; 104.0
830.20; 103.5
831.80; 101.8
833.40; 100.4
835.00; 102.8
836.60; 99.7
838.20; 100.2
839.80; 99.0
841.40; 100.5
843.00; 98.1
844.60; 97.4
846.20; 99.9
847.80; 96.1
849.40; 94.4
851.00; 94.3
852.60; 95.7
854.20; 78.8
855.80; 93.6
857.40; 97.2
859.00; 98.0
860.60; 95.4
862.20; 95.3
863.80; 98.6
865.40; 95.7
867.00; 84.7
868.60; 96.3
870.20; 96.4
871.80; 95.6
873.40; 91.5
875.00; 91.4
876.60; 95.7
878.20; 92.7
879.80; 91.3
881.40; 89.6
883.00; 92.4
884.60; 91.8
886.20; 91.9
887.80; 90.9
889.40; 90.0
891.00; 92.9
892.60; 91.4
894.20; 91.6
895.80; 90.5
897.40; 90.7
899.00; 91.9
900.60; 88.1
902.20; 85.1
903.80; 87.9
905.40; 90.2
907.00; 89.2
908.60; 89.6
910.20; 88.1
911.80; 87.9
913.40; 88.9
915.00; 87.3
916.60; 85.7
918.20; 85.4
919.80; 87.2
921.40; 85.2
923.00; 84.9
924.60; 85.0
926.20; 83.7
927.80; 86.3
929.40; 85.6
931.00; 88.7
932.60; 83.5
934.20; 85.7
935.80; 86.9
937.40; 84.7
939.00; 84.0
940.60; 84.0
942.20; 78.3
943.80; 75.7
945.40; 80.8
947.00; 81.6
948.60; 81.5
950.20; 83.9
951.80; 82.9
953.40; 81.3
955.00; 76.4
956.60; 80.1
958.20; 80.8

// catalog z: 0.00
